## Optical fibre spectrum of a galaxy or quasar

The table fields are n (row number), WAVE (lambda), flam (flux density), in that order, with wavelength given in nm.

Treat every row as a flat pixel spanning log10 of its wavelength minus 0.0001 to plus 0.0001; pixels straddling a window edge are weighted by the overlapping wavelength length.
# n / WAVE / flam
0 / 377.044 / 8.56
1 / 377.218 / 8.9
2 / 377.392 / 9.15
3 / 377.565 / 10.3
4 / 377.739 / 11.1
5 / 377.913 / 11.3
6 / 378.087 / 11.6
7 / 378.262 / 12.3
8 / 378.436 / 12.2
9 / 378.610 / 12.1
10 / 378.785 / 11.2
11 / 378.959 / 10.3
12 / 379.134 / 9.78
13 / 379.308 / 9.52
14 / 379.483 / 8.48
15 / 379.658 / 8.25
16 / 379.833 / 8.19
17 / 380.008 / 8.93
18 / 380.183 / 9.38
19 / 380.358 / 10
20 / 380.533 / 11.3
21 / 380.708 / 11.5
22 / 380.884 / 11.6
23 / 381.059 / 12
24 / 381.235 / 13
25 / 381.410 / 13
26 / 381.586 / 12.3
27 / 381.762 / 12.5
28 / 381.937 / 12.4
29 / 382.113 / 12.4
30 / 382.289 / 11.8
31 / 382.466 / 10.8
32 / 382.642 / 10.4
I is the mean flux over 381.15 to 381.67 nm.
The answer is 12.8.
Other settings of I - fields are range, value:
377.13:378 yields 10.2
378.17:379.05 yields 11.6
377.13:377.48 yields 9.04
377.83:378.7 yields 11.9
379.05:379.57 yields 9.26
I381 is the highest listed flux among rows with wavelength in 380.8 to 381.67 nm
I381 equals 13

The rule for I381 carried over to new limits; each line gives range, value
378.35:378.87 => 12.2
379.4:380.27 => 9.38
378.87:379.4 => 10.3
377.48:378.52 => 12.3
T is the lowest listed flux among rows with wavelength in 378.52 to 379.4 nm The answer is 9.52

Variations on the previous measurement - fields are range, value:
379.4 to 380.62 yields 8.19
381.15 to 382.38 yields 11.8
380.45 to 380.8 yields 11.3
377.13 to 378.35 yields 8.9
